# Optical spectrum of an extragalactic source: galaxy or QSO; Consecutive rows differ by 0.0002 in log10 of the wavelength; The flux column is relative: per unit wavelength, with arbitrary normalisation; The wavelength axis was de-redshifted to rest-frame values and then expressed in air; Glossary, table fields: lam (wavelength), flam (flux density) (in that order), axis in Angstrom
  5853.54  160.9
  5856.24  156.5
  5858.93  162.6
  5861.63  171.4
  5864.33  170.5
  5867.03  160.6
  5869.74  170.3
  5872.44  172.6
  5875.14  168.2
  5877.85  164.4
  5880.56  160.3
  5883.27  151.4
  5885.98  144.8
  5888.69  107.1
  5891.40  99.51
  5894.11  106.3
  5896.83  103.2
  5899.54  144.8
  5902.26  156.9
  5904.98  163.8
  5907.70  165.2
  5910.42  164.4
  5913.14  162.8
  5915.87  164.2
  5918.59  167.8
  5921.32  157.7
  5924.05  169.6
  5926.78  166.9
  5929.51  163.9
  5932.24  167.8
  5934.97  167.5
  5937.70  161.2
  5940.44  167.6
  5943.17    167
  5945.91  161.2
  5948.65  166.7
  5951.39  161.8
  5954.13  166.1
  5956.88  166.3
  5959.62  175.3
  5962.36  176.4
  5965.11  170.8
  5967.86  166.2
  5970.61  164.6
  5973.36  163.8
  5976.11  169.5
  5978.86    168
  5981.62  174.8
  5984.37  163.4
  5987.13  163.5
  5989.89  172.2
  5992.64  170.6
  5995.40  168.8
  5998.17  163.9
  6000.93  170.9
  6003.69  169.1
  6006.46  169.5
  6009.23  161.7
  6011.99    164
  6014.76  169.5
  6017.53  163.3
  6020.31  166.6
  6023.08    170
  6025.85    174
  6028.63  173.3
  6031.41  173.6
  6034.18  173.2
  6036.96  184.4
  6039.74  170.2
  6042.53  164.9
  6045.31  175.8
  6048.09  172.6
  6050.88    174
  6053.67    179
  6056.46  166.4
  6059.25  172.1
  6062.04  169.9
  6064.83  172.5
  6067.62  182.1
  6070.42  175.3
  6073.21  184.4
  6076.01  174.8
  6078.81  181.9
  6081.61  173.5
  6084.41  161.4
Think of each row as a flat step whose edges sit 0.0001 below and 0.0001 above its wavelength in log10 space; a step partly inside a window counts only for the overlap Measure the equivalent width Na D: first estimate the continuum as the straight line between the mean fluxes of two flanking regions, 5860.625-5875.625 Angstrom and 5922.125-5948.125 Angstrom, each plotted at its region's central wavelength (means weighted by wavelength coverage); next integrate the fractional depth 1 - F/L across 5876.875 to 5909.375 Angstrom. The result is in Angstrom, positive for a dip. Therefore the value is 5.58 Angstrom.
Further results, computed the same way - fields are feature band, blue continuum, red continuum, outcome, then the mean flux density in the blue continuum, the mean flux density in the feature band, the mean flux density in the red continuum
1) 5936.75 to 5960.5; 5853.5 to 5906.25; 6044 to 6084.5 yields -1.0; 149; 166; 175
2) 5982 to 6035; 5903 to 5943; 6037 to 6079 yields 0.8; 165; 169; 174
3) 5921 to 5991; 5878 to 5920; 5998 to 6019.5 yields -4.9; 145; 167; 167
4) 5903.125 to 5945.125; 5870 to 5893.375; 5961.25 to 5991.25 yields -2.4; 146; 165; 168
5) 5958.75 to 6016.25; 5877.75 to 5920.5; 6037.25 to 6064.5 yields -2.7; 145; 168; 172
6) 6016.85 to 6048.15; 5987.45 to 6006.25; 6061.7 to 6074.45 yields 0.2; 169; 172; 177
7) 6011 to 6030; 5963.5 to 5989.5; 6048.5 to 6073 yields 0.3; 167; 169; 174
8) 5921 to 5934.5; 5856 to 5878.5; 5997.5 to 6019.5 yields 0.1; 167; 166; 167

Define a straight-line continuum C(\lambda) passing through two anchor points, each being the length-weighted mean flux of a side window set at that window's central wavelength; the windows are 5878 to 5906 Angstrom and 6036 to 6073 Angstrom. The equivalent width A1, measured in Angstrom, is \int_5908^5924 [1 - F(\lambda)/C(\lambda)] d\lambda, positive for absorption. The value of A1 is -2.7 Angstrom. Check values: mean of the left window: 135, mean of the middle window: 164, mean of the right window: 174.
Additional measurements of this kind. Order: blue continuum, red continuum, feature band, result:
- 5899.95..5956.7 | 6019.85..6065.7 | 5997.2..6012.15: 0.3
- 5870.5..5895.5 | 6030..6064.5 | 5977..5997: -0.9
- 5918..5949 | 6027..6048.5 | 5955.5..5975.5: -0.1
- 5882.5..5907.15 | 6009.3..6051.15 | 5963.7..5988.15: -1.9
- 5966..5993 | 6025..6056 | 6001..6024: 0.5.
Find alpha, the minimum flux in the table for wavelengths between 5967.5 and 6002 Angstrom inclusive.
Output 163.4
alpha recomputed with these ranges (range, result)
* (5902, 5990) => 156.9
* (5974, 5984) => 168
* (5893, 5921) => 103.2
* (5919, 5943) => 157.7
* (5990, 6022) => 161.7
